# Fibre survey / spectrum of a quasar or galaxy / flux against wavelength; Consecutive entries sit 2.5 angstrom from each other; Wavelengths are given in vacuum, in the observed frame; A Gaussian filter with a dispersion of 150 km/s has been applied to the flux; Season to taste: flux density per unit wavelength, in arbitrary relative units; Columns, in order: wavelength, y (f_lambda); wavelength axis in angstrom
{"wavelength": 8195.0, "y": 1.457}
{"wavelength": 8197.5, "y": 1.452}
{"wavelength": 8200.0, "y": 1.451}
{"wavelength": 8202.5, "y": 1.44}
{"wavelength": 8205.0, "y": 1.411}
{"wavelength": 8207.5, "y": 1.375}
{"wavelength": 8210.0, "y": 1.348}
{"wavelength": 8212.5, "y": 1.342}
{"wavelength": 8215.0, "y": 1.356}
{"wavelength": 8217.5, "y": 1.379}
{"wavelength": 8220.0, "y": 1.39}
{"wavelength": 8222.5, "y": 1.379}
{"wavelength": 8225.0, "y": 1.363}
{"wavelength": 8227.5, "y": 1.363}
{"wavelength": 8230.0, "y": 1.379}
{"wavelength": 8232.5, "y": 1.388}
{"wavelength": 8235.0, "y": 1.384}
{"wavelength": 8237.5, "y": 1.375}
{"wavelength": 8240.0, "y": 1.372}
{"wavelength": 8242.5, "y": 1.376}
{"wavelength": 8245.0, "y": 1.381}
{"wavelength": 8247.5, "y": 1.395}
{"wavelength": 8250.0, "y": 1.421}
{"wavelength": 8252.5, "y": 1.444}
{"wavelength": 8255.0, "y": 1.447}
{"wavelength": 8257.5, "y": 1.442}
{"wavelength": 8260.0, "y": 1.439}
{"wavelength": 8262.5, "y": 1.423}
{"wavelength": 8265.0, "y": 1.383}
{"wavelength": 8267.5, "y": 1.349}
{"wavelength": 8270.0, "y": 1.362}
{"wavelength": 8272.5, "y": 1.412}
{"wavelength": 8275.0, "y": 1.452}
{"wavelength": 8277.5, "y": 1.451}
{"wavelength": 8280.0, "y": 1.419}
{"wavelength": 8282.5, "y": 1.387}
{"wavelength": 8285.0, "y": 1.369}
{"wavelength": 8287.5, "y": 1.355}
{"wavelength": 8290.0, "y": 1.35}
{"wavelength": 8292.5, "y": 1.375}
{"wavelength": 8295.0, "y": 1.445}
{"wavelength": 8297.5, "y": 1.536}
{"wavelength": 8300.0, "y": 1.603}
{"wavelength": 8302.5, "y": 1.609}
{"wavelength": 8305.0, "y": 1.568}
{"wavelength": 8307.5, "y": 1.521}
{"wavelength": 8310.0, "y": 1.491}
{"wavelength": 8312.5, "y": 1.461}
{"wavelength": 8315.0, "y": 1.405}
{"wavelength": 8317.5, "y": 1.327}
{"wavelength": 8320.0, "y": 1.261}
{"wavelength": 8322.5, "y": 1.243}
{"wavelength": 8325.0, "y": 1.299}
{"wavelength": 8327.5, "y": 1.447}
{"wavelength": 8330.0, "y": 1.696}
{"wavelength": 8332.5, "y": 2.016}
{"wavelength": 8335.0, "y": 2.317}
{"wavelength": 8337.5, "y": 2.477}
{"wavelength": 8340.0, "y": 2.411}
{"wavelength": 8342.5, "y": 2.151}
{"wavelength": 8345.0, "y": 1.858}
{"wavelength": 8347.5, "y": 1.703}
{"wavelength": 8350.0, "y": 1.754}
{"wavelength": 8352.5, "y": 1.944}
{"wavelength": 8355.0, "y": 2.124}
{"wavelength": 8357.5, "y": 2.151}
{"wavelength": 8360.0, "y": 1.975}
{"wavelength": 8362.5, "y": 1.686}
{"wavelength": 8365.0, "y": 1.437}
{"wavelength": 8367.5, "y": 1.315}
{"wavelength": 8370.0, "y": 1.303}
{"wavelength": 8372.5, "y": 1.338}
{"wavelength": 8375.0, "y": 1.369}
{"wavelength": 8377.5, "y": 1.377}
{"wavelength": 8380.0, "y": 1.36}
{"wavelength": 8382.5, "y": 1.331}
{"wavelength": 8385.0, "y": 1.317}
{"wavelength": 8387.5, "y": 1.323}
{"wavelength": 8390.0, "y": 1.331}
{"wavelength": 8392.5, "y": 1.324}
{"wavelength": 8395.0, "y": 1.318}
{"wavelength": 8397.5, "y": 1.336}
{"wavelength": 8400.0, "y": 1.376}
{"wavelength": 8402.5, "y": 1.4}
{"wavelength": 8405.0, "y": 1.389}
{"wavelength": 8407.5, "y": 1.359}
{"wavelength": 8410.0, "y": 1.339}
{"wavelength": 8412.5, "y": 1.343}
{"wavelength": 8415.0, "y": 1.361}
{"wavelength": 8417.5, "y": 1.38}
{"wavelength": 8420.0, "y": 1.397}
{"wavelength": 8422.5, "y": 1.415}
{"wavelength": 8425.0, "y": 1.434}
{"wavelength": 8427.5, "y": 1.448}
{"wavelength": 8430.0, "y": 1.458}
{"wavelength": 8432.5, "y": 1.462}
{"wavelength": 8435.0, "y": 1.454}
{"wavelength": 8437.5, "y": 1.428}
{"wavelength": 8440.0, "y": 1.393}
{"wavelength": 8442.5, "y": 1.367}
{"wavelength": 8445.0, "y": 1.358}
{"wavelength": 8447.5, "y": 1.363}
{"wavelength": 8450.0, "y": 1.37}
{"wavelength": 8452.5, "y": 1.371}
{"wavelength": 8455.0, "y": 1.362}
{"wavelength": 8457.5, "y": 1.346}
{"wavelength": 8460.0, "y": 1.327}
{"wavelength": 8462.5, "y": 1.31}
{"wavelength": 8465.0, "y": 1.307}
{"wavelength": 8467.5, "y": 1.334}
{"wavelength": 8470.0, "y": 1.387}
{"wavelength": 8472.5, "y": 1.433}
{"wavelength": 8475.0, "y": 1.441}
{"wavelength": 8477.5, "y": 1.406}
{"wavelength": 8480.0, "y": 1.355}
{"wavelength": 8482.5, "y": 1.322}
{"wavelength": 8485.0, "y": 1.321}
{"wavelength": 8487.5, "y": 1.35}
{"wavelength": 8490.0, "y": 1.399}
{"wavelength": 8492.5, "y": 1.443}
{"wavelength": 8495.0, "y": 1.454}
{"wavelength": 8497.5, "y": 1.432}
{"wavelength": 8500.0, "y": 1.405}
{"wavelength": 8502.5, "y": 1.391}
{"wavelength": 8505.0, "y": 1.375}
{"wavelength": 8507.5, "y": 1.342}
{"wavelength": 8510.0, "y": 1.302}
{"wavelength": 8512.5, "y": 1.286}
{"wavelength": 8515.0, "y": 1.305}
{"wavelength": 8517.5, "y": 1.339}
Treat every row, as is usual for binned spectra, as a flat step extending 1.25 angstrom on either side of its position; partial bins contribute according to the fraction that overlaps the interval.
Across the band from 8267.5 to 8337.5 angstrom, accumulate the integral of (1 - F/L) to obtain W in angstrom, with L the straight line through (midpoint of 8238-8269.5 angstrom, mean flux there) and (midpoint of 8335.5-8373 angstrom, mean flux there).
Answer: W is 5.4 angstrom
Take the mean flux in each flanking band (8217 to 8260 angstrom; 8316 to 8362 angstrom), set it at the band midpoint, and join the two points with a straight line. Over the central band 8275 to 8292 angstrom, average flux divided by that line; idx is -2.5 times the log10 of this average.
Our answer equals 0.15 mag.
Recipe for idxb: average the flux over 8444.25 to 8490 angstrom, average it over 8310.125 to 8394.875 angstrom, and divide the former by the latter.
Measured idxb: 0.8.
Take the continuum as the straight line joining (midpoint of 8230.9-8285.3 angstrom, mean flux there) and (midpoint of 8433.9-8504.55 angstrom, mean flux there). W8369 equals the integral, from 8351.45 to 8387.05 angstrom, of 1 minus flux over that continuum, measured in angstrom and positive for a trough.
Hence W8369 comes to -4.5 angstrom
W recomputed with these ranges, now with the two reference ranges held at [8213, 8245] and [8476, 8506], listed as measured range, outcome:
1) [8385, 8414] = 0.8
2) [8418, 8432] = -0.4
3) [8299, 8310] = -1.5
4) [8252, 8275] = -0.6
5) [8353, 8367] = -4.7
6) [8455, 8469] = 0.6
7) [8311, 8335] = -2.2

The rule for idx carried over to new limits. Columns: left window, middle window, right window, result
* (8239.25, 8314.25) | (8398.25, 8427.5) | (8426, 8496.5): 0.011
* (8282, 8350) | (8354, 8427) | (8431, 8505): 0.047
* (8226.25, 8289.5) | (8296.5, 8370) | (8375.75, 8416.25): -0.240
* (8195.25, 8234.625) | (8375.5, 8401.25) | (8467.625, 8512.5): 0.035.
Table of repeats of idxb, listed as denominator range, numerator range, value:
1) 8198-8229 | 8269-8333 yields 1.05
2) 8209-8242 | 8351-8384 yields 1.16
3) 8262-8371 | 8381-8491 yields 0.85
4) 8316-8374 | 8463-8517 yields 0.78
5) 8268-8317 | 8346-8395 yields 1.07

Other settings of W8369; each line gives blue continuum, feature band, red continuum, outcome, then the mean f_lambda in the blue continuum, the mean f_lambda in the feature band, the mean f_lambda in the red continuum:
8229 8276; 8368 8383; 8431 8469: 0.4 angstrom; 1.4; 1.35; 1.37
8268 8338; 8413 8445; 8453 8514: 0.0 angstrom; 1.51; 1.41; 1.37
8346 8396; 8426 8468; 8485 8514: 1.8 angstrom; 1.54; 1.38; 1.38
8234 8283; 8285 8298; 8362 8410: -0.1 angstrom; 1.41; 1.4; 1.36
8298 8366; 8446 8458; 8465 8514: 0.8 angstrom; 1.74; 1.36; 1.38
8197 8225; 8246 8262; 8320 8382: 0.7 angstrom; 1.39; 1.43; 1.73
